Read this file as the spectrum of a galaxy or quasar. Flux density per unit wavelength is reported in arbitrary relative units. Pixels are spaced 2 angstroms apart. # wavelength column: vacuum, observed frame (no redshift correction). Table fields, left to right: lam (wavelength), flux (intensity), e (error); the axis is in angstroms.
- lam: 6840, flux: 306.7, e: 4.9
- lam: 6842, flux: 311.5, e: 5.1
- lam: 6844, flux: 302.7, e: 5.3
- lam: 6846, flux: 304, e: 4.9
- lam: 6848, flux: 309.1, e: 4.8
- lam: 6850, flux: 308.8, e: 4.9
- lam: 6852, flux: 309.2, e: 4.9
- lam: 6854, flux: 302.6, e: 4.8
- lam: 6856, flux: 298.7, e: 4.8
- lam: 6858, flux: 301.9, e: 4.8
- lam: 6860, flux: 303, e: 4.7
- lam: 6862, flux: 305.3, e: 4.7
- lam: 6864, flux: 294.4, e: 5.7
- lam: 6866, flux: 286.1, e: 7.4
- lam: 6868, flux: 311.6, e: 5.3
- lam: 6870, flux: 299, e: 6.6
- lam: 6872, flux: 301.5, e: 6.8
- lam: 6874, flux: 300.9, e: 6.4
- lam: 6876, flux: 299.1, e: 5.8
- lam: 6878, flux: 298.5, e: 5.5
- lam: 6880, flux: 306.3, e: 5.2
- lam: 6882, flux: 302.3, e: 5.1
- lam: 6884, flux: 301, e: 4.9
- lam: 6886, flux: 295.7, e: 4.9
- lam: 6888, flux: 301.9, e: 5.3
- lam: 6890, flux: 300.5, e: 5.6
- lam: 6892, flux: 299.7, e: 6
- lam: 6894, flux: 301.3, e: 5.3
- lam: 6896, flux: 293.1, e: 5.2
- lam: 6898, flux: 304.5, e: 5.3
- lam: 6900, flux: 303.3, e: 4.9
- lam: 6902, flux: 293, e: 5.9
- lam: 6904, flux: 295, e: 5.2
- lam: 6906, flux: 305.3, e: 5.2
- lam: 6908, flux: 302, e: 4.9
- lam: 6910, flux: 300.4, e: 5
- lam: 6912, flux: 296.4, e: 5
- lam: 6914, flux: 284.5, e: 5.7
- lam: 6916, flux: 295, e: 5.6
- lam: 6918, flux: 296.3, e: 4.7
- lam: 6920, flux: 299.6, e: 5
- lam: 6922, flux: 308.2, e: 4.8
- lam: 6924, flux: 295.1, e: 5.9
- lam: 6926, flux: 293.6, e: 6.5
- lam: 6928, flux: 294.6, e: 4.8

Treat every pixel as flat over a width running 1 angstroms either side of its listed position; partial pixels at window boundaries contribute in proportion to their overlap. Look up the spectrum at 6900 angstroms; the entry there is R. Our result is 303.3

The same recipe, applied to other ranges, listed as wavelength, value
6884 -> 301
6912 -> 296.4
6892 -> 299.7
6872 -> 301.5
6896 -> 293.1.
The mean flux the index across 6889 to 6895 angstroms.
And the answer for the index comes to 300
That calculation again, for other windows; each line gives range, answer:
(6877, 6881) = 302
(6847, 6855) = 307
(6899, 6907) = 299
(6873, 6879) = 300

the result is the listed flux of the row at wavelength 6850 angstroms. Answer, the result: 308.8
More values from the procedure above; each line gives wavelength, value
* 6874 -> 300.9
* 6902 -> 293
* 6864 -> 294.4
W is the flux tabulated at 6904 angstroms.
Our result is 295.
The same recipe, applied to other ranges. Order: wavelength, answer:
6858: 301.9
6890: 300.5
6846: 304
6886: 295.7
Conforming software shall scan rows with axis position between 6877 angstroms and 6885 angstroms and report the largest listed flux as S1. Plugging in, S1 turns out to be 306.3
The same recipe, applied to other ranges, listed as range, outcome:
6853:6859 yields 302.6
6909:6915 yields 300.4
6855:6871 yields 311.6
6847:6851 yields 309.1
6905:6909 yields 305.3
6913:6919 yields 296.3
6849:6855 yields 309.2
